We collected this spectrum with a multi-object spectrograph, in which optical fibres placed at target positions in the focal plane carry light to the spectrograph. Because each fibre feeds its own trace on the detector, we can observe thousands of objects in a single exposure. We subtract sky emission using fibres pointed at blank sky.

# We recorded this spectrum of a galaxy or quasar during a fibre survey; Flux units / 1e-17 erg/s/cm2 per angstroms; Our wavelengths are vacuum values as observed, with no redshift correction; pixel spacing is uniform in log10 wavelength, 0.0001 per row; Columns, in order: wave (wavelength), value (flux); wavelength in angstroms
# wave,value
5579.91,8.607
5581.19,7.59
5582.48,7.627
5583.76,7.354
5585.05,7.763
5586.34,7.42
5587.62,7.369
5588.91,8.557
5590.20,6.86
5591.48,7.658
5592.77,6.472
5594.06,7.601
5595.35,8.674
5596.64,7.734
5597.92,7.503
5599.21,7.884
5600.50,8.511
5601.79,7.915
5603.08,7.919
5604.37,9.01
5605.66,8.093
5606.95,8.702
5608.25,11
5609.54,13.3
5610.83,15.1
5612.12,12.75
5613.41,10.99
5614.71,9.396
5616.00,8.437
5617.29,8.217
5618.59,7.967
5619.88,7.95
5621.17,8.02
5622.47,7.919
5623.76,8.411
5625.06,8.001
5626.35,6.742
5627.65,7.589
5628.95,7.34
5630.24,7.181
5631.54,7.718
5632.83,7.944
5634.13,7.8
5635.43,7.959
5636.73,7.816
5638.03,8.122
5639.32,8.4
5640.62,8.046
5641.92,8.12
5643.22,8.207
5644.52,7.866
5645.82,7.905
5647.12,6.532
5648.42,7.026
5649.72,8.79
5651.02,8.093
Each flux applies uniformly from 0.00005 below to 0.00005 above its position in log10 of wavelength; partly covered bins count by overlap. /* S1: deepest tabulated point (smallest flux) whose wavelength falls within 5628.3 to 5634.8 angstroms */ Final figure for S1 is 7.181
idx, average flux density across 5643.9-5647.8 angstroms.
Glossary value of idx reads 7.43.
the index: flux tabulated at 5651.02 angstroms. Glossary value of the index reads 8.093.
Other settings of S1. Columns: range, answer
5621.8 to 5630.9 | 6.742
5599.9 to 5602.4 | 7.915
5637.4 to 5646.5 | 7.866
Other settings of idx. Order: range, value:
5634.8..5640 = 8.08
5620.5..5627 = 7.82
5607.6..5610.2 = 12.2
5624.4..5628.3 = 7.43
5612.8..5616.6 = 9.6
